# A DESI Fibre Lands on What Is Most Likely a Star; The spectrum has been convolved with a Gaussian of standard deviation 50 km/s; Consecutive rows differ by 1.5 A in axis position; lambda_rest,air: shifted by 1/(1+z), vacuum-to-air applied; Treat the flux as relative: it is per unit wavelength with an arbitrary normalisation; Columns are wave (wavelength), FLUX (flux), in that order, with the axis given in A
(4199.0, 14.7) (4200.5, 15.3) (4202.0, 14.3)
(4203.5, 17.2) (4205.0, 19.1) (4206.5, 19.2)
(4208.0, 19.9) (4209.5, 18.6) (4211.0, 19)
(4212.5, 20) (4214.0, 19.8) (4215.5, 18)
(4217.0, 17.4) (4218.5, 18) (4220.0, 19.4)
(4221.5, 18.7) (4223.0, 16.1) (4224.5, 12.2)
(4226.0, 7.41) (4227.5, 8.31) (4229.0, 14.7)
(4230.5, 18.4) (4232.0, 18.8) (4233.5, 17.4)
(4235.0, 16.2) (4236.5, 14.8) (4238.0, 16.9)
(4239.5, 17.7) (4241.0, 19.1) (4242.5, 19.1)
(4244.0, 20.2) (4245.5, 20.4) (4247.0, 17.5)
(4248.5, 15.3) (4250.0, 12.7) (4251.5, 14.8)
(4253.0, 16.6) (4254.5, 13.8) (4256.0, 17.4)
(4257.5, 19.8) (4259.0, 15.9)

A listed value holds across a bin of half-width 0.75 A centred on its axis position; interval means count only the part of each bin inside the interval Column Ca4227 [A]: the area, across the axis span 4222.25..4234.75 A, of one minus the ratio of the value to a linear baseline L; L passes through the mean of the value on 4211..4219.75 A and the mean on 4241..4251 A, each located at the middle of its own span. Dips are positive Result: 2.7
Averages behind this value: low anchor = 18.7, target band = 14.2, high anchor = 17.6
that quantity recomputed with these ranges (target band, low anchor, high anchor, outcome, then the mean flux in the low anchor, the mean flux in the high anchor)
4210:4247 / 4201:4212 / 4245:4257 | 0.2 A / 18.2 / 16.1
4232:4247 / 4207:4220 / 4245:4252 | -1.1 A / 18.9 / 16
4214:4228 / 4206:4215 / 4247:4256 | 2.2 A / 19.4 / 15.1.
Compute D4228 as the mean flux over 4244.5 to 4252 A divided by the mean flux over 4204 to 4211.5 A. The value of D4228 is 0.9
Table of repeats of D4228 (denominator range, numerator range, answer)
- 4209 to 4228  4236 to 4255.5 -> 1.03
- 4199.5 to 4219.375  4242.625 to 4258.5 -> 0.93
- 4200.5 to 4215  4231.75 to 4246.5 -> 0.98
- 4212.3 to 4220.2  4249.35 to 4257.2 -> 0.82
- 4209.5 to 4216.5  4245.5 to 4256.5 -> 0.83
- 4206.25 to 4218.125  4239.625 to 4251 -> 0.93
